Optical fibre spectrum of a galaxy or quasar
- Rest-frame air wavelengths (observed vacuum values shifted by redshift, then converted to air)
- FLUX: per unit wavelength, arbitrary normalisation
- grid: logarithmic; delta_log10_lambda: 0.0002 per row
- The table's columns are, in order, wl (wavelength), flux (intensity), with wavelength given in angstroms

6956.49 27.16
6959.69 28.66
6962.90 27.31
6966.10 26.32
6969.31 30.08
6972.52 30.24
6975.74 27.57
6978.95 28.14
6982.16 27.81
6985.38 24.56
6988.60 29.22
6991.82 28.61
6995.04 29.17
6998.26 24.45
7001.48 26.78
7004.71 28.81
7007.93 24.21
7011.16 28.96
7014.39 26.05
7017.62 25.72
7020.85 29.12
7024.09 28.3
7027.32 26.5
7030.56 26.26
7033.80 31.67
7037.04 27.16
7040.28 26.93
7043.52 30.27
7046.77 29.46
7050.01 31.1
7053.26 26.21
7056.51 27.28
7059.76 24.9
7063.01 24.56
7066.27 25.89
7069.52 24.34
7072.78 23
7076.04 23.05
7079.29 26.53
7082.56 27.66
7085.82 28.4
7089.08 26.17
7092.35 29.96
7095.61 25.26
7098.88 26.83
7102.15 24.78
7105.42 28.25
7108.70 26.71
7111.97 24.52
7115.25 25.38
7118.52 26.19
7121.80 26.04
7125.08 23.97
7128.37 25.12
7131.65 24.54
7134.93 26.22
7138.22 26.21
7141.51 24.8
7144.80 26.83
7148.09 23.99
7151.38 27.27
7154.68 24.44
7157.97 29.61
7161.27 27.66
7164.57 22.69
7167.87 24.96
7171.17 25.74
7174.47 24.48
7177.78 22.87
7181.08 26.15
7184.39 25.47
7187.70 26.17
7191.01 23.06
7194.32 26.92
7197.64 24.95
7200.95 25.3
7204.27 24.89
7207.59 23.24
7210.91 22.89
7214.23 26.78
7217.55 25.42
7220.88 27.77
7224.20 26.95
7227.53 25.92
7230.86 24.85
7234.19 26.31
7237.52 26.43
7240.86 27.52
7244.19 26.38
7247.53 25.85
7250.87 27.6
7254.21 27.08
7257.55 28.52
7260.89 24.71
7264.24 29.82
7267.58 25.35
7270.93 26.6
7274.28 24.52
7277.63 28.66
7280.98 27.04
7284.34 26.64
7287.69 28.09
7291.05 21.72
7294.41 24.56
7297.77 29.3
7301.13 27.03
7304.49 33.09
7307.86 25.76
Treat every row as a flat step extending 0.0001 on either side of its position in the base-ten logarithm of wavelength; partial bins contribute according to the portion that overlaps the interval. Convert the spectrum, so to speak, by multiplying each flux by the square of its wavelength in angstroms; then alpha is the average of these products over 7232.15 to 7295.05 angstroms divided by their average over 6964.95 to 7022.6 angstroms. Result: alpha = 1.04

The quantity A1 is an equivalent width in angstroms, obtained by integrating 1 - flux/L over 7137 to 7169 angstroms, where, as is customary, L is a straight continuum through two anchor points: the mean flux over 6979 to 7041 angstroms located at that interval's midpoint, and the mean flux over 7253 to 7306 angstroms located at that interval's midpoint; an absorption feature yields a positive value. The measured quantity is 1.59 angstroms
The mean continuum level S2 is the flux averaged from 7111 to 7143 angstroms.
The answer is 25.3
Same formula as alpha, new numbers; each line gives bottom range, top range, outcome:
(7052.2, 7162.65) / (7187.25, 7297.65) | 1.04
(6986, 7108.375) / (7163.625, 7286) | 1.01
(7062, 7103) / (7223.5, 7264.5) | 1.08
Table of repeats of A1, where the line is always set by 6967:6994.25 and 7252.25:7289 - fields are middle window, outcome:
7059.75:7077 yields 2.22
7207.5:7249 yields 1.85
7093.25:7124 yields 1.82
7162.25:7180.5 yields 2.02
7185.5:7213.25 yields 2.60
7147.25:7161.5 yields 0.45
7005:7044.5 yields 0.65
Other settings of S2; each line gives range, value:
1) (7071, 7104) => 26.2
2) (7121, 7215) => 25.3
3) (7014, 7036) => 27.7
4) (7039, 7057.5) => 28.6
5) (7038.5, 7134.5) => 26.3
